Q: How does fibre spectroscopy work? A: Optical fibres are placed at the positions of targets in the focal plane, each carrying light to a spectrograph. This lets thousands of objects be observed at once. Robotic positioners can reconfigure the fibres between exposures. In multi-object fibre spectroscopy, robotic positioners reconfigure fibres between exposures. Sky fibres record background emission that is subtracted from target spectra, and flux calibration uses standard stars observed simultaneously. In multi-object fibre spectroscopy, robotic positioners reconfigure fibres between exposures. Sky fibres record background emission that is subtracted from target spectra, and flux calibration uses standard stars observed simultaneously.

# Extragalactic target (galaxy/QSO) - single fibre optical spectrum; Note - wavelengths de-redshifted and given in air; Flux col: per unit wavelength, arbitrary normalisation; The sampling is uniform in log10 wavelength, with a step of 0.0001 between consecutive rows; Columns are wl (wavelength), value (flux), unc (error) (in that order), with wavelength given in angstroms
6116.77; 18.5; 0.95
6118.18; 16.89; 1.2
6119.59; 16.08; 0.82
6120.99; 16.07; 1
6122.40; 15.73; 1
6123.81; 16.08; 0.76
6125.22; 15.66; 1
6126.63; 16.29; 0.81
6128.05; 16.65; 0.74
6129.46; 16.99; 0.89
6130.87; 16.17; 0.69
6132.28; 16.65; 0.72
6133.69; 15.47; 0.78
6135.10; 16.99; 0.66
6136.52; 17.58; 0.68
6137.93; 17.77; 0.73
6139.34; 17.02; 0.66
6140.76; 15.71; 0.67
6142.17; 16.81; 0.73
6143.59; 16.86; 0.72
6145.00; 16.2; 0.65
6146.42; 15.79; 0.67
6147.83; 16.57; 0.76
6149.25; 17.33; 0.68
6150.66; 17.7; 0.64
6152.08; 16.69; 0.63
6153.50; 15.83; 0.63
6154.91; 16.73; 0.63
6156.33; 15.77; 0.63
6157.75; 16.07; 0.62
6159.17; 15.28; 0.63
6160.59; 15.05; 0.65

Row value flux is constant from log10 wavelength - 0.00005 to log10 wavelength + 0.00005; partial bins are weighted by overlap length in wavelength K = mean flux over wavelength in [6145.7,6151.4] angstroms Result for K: 16.8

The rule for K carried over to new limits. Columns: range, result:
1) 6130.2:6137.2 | 16.6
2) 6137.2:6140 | 17.4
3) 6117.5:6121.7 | 16.4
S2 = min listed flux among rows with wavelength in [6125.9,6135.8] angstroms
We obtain 15.47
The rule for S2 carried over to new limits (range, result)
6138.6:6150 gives 15.71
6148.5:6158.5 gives 15.77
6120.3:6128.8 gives 15.66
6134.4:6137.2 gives 16.99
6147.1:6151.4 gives 16.57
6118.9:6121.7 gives 16.07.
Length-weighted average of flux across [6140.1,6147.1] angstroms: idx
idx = 16.3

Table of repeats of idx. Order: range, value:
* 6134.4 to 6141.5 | 17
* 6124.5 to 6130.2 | 16.4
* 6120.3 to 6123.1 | 15.9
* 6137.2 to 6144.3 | 16.8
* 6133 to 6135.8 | 16.2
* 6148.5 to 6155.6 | 16.9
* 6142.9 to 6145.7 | 16.6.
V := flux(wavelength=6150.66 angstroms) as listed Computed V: 17.7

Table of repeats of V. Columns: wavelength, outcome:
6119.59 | 16.08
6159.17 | 15.28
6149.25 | 17.33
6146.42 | 15.79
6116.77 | 18.5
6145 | 16.2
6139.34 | 17.02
